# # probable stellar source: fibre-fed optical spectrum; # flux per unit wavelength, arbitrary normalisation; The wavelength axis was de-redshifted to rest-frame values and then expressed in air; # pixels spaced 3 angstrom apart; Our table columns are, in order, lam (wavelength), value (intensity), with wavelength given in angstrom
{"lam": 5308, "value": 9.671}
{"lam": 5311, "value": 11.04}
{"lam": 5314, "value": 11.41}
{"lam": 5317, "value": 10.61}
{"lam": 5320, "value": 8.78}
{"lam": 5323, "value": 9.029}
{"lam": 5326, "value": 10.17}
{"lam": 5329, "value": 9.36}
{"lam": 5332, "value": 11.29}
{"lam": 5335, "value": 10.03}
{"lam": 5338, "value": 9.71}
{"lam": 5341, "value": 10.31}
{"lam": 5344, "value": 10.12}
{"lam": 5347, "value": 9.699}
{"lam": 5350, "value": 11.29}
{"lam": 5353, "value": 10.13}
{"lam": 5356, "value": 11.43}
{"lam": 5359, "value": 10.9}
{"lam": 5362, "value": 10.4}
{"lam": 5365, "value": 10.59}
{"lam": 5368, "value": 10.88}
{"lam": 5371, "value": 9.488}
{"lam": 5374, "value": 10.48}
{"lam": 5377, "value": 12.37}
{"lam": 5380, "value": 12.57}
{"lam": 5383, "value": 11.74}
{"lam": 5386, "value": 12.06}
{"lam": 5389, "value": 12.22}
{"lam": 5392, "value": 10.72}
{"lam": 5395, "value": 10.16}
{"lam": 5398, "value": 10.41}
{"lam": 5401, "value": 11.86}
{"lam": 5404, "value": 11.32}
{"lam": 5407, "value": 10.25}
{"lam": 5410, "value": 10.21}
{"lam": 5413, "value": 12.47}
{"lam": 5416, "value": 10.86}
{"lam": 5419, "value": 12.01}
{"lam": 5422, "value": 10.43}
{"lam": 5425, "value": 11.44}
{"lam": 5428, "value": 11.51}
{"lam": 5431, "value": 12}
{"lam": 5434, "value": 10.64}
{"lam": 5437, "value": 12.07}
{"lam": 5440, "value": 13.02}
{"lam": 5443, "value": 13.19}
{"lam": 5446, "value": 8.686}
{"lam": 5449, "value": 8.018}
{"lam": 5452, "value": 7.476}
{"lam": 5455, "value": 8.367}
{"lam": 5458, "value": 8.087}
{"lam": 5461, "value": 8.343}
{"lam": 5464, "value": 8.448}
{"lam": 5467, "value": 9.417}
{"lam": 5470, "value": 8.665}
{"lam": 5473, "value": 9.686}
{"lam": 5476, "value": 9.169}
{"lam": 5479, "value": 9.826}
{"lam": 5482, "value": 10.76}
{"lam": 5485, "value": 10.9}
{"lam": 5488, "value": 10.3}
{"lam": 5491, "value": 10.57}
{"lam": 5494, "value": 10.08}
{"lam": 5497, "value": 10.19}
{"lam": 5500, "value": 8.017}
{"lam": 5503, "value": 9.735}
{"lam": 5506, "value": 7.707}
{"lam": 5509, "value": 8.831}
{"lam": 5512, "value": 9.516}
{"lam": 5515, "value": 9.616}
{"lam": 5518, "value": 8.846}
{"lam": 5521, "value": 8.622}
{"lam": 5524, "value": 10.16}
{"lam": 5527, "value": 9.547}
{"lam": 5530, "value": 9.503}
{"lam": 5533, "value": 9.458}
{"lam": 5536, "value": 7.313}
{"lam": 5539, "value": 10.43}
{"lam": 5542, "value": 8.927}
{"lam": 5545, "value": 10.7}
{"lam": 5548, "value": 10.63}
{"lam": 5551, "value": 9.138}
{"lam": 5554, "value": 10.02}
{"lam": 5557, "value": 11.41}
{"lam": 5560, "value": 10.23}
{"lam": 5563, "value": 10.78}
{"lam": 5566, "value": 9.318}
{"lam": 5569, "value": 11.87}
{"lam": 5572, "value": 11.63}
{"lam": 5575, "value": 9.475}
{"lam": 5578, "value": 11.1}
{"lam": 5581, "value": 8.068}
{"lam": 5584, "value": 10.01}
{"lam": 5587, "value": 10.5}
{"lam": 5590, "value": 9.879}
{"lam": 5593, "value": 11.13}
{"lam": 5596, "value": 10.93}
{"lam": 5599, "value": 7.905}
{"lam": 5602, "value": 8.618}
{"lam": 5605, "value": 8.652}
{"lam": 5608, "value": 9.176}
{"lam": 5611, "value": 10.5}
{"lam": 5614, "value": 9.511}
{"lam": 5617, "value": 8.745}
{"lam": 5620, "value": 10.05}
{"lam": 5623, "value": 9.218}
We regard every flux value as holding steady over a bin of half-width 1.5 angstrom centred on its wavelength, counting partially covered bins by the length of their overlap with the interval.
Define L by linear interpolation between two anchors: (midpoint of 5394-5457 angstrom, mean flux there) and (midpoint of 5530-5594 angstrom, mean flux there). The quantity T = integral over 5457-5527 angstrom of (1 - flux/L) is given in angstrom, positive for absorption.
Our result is 7.0 angstrom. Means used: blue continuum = 10.8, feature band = 9.38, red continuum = 10.1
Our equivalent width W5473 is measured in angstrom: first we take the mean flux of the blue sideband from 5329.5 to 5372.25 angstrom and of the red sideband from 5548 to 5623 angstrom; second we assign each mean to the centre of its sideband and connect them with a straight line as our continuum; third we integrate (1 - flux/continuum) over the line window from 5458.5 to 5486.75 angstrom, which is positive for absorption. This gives 2.1 angstrom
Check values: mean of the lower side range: 10.4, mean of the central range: 9.43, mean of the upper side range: 9.94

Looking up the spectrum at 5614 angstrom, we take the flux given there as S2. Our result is 9.511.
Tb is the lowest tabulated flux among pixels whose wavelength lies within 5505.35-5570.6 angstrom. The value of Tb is 7.313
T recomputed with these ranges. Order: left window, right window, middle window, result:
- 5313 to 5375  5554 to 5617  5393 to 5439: -4.5 angstrom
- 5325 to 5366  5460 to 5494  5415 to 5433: -2.5 angstrom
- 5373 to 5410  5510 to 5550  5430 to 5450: -0.9 angstrom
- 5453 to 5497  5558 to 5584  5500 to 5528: 2.0 angstrom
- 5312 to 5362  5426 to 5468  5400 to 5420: -2.3 angstrom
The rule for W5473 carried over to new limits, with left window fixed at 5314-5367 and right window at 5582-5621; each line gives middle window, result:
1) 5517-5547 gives 1.3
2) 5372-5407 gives -4.2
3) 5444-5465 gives 3.5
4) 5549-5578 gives -2.2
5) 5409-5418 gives -1.1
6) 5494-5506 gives 0.8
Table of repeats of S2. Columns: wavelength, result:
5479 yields 9.826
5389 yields 12.22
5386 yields 12.06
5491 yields 10.57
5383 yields 11.74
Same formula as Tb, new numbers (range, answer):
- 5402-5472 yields 7.476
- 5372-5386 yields 10.48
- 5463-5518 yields 7.707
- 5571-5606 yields 7.905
